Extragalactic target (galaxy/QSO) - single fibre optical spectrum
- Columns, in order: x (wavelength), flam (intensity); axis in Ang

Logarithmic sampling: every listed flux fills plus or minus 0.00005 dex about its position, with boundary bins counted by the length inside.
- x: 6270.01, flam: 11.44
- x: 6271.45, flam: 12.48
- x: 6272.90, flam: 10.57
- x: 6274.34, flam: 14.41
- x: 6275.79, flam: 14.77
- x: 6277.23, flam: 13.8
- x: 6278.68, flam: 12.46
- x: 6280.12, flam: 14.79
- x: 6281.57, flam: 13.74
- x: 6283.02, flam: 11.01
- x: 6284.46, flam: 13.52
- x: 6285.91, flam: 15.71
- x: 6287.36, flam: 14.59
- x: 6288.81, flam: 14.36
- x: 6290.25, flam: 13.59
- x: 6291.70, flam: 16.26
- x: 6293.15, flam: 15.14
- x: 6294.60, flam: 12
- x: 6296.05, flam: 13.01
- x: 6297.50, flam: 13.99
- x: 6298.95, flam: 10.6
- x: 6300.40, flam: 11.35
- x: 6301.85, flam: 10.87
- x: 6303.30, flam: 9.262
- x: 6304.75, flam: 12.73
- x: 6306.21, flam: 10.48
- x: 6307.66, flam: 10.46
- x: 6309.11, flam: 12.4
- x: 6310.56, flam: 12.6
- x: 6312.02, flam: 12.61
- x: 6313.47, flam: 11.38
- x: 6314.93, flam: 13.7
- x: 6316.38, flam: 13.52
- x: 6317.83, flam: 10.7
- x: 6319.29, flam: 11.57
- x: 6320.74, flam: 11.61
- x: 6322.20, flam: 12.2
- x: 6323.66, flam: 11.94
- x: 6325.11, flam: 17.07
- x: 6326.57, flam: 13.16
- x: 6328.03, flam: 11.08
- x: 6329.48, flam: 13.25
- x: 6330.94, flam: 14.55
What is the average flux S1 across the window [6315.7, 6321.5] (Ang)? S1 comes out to 11.8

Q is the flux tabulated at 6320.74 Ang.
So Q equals 11.61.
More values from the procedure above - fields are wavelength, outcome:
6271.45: 12.48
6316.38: 13.52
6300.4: 11.35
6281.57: 13.74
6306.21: 10.48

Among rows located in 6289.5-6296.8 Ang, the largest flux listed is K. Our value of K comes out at 16.26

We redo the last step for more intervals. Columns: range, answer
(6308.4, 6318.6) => 13.7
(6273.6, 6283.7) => 14.79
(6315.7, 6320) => 13.52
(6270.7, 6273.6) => 12.48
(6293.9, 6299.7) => 13.99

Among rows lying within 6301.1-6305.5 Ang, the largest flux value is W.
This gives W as 12.73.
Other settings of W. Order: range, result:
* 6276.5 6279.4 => 13.8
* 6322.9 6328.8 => 17.07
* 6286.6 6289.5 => 14.59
